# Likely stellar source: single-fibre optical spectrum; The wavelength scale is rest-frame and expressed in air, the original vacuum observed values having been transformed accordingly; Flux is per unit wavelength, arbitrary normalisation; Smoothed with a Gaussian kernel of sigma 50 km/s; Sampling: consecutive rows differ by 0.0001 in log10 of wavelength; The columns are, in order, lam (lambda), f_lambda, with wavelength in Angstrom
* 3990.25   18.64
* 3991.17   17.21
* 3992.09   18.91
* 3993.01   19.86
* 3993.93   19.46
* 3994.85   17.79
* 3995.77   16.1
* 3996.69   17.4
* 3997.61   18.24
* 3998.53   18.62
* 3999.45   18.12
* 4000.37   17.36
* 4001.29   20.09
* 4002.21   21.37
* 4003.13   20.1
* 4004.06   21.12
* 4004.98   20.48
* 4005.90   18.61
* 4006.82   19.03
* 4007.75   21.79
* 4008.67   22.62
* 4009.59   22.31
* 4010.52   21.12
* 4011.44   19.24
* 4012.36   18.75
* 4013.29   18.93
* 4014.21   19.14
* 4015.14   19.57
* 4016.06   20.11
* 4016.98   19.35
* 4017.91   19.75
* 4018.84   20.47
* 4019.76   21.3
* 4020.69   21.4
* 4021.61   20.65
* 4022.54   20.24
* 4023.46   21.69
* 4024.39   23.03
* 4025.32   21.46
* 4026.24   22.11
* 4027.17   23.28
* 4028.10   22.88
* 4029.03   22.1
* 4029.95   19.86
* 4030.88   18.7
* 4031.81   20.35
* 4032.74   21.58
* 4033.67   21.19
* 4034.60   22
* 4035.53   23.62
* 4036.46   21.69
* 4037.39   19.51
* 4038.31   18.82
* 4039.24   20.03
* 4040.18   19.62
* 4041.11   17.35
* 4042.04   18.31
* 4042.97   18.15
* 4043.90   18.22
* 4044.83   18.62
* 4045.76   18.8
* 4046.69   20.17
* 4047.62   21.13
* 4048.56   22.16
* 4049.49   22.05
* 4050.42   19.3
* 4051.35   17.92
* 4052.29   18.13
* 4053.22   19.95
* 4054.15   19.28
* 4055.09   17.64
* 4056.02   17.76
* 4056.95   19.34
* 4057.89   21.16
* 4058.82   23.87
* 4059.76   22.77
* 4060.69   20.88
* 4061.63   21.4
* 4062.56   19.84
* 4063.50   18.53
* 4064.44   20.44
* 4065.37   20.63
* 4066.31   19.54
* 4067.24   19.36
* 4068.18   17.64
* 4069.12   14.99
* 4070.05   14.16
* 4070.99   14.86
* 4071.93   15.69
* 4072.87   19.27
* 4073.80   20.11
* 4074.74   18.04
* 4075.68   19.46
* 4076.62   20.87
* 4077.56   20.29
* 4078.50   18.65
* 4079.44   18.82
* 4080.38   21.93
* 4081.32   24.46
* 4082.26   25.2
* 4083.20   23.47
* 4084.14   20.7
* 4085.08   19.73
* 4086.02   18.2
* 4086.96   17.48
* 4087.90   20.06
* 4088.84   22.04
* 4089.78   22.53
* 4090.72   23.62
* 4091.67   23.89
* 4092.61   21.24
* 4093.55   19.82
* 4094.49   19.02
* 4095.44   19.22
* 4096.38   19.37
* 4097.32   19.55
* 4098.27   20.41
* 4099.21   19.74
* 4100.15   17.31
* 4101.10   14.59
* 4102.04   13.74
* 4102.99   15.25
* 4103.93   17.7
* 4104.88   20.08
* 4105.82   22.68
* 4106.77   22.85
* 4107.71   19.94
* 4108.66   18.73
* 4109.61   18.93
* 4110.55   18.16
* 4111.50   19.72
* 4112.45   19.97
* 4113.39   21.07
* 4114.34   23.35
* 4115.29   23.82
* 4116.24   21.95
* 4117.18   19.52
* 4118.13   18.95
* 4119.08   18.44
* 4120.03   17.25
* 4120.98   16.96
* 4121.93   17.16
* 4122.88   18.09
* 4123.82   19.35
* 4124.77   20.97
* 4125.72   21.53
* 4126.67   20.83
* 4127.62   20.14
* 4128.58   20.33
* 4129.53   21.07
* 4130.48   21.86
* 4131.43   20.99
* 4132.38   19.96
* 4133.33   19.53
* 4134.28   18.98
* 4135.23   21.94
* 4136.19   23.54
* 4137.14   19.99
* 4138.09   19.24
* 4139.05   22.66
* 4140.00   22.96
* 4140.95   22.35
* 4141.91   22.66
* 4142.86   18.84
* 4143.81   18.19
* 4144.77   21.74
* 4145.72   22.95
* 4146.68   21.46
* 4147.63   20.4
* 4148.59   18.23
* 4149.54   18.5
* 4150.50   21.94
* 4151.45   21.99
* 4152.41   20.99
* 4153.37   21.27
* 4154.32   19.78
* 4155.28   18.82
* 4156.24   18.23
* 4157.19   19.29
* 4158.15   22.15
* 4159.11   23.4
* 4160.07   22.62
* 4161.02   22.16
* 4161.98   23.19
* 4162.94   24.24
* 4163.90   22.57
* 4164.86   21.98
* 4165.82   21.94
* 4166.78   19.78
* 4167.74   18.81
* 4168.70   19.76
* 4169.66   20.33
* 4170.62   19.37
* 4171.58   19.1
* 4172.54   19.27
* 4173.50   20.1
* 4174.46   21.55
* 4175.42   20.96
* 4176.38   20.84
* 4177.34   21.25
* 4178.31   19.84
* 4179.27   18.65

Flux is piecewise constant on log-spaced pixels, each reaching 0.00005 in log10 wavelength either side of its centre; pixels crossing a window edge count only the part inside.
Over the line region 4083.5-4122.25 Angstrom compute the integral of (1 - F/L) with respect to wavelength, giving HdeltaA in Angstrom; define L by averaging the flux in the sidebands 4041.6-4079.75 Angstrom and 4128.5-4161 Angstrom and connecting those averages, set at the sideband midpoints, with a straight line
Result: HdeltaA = 0.8 Angstrom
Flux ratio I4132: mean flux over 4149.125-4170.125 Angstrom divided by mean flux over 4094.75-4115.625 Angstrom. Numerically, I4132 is 1.1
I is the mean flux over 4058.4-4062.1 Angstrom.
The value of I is 22.2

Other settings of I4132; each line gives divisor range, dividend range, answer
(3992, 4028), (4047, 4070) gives 0.98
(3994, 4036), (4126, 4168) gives 1.03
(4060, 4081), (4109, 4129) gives 1.05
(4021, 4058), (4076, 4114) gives 0.99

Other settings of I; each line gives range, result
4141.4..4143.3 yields 20.8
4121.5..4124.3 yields 18.3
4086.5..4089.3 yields 19.9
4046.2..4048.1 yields 20.6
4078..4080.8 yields 19.8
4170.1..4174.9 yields 19.9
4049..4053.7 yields 19.5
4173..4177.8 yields 21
